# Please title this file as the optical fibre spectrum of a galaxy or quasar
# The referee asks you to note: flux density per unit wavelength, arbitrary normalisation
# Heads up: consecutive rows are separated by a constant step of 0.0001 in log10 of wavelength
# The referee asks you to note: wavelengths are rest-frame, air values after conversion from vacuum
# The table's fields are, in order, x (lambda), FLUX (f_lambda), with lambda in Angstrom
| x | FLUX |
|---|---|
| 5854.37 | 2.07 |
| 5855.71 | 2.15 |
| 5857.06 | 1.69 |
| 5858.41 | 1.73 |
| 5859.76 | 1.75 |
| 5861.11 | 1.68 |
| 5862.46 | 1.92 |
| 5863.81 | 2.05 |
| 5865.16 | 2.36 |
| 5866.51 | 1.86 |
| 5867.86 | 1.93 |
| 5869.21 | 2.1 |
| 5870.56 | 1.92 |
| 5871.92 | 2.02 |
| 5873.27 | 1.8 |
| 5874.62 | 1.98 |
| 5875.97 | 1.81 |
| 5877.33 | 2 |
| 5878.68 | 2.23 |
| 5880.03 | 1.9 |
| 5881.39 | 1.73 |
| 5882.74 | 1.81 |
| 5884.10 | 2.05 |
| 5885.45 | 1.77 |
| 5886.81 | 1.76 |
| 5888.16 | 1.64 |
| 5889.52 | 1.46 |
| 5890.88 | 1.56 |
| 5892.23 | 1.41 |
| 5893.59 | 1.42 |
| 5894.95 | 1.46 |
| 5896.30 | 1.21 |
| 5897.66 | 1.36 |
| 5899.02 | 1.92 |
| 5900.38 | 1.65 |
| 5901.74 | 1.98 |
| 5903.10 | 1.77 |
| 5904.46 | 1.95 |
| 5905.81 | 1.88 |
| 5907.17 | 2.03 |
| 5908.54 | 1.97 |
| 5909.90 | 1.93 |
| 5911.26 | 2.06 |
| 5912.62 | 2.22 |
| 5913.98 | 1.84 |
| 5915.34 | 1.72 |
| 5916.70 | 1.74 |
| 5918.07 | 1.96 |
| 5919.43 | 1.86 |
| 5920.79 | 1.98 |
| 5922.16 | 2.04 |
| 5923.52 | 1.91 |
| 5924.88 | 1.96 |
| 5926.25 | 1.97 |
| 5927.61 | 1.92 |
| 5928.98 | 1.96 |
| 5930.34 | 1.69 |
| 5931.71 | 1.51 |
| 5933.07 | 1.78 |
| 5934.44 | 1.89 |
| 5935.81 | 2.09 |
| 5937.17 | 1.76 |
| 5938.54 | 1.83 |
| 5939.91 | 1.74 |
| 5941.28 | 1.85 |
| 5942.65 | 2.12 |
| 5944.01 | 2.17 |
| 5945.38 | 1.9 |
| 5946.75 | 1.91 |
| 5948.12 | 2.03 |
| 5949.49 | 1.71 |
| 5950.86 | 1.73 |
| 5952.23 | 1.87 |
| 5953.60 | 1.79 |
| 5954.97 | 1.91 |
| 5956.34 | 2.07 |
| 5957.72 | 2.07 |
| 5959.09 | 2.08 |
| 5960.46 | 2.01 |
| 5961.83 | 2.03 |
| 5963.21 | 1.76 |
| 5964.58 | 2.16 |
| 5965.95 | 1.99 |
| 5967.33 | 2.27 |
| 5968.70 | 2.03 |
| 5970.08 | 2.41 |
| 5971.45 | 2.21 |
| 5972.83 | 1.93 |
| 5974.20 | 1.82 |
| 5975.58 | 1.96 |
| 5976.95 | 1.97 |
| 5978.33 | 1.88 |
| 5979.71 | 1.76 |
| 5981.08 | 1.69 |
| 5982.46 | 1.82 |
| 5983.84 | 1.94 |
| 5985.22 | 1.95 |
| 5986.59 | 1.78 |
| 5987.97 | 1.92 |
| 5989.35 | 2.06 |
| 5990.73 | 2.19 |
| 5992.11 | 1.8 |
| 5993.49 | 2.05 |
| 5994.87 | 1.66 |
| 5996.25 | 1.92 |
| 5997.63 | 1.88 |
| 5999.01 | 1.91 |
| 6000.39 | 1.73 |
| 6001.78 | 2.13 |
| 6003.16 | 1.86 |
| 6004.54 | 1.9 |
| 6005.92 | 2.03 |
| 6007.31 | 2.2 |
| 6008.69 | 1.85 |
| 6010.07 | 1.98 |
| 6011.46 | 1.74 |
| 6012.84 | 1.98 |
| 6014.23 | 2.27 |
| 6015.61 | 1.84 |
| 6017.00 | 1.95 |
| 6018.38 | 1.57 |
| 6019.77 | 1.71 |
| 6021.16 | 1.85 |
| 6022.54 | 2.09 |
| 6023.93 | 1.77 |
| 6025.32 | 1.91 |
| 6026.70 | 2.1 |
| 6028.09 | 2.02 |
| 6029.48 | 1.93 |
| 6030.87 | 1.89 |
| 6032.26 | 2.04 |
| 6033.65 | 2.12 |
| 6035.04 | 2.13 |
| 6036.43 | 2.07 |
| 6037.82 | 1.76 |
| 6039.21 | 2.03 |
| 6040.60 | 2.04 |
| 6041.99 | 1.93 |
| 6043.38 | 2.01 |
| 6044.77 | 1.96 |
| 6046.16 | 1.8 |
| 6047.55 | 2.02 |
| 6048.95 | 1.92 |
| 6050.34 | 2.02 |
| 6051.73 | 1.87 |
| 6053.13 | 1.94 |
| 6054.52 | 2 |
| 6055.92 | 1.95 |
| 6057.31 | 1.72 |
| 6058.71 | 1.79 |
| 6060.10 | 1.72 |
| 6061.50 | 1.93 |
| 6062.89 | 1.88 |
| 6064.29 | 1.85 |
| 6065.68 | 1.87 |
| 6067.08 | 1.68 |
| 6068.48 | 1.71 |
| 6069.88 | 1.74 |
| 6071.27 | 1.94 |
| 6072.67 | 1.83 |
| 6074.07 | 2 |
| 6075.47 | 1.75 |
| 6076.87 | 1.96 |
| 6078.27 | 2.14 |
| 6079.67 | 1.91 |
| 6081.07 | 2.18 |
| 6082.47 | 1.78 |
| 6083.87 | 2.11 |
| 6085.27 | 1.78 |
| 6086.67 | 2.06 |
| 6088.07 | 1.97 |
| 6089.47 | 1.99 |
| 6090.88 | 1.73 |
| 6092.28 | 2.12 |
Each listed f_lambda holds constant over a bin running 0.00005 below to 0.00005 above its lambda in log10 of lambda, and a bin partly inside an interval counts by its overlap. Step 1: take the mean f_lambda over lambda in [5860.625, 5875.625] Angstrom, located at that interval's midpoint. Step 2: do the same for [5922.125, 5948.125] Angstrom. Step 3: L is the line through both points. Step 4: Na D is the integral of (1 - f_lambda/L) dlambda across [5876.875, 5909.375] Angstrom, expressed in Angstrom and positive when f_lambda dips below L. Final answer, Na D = 3.2 Angstrom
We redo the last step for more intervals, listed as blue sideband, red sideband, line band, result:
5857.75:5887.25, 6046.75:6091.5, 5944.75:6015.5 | -1.6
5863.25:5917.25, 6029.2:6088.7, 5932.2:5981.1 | -2.2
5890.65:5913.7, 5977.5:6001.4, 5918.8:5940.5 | -0.9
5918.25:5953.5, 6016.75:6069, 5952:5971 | -1.5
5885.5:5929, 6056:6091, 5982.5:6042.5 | -2.9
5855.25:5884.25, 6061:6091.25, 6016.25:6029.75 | 0.1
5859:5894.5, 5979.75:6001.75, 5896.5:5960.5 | -0.9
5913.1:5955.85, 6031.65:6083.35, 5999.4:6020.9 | -0.1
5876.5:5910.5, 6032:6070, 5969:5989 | -1.0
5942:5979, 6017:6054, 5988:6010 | 0.2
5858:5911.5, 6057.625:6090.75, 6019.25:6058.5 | -1.5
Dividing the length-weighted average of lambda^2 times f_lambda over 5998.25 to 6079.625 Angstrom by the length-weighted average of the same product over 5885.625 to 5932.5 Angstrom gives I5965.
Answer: 1.12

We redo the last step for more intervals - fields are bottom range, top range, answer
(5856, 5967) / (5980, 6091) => 1.07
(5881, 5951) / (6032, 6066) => 1.11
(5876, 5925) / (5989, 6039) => 1.12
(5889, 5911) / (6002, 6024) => 1.18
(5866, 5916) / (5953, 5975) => 1.15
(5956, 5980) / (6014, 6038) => 0.98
